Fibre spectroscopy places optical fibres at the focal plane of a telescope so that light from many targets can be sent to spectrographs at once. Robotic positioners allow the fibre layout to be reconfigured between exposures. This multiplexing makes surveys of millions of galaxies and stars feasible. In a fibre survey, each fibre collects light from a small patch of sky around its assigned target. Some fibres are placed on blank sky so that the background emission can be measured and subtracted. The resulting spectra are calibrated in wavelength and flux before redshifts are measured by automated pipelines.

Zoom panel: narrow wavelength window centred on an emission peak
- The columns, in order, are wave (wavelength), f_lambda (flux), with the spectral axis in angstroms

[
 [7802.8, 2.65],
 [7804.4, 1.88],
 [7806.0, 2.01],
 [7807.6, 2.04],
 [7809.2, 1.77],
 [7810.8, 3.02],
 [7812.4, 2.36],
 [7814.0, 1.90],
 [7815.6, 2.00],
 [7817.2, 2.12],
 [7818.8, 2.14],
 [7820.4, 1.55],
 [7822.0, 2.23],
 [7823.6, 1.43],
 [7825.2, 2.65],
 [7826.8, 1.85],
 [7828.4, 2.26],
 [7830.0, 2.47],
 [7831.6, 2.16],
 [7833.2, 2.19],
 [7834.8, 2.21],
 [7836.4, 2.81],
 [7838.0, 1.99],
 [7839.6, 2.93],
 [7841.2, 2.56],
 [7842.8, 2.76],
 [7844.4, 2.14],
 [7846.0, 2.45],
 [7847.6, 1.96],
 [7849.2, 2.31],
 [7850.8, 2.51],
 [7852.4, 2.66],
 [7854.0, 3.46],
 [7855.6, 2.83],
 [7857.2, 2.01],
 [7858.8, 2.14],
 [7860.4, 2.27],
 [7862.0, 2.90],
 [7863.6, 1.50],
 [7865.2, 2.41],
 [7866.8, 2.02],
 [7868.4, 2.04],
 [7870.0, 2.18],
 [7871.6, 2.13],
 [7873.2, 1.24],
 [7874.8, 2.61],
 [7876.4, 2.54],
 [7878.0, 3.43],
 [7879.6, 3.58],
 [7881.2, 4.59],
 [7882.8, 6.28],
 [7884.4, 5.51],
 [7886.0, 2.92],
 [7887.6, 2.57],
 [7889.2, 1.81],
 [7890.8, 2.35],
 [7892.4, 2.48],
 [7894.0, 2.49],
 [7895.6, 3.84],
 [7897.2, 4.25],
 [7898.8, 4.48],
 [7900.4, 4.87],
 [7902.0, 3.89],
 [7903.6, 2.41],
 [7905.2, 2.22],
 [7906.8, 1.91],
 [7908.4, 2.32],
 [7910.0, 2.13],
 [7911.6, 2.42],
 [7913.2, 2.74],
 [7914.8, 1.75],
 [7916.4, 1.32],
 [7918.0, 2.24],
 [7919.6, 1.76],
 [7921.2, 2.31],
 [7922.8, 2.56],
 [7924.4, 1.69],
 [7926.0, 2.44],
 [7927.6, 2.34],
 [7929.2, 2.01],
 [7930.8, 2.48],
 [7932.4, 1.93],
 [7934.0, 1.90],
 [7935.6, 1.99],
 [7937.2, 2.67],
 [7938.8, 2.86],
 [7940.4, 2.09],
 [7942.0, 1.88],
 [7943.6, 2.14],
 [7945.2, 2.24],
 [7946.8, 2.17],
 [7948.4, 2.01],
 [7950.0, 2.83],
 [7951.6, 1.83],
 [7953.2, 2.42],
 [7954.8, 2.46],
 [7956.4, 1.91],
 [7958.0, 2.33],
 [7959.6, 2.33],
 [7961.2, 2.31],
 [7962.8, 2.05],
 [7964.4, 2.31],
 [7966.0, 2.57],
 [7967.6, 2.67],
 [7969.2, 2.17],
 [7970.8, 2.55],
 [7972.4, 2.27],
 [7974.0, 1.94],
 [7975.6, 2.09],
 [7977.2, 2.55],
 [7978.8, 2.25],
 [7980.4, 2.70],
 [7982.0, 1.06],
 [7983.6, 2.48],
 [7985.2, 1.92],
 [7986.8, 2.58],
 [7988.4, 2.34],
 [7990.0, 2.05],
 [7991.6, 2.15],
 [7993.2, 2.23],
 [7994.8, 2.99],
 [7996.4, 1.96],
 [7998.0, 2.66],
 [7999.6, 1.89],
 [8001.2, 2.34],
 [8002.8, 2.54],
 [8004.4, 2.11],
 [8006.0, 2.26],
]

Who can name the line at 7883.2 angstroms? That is [S II] 6716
